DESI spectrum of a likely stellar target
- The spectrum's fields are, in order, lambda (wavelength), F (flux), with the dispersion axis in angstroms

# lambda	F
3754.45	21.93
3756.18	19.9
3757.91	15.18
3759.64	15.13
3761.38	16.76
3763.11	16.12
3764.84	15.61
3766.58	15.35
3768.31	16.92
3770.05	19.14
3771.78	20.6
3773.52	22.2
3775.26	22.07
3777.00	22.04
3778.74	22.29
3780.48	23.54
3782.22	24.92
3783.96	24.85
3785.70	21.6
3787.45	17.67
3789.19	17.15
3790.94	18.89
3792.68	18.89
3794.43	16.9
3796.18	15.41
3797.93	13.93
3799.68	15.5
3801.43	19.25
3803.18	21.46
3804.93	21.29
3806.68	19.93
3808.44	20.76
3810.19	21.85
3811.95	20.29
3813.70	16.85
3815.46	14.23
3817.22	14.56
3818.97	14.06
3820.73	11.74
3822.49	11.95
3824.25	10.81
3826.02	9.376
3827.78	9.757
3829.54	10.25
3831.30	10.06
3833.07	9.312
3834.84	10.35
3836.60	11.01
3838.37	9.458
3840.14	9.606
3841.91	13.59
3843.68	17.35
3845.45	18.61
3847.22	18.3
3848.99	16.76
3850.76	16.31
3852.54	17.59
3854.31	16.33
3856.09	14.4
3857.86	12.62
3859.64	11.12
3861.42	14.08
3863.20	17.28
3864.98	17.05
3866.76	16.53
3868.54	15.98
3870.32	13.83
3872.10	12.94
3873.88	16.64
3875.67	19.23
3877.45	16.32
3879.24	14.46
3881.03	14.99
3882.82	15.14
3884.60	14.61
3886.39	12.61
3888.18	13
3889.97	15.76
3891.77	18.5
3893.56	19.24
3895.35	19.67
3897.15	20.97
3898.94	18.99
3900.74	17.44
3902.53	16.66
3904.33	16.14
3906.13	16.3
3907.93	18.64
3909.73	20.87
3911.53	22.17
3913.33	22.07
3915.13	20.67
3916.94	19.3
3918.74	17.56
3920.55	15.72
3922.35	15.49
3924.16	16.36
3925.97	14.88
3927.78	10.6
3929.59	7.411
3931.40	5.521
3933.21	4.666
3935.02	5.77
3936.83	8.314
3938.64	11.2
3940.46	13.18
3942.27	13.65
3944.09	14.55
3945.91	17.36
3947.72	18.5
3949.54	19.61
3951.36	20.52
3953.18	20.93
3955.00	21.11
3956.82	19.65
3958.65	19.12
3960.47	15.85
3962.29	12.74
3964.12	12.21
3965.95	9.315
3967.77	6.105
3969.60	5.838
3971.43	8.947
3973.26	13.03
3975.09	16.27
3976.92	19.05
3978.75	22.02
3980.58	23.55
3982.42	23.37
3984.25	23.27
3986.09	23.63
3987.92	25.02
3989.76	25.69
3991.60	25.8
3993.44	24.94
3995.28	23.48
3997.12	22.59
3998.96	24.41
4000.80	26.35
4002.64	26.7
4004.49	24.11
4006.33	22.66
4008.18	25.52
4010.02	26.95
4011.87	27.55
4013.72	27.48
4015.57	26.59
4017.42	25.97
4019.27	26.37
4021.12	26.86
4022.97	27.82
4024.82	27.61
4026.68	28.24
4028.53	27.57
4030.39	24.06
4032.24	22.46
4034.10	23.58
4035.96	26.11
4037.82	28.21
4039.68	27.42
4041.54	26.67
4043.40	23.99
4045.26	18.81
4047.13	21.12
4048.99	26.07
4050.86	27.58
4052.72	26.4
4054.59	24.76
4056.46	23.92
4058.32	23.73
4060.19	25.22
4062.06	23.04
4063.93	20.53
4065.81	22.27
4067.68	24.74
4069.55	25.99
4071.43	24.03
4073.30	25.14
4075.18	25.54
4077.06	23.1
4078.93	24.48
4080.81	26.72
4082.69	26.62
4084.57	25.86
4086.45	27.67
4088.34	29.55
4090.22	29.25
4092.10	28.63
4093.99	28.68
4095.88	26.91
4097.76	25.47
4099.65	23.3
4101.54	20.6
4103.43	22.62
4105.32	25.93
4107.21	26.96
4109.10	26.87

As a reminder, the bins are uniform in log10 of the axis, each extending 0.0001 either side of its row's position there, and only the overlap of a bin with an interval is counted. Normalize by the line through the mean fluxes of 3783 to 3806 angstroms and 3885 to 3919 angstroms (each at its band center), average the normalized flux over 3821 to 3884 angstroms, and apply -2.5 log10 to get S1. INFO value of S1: 0.30 mag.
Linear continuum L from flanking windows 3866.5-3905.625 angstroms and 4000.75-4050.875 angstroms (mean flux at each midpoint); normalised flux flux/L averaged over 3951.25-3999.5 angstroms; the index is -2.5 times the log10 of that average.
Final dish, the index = 0.194 mag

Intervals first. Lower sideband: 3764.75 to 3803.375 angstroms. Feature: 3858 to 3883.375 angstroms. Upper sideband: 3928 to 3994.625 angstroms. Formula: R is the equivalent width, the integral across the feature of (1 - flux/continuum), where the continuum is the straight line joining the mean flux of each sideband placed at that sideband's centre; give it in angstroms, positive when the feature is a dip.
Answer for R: 3.5 angstroms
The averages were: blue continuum 19.4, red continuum 16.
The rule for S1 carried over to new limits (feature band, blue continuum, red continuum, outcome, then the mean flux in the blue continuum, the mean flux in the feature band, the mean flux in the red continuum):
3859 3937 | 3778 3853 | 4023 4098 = 0.230 mag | 16.2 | 15.6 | 25.5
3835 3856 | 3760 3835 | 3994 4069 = 0.260 mag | 17.2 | 14.8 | 25.1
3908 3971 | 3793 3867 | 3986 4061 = 0.374 mag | 15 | 14.7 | 25.4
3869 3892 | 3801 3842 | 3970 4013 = 0.132 mag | 14.2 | 15.2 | 22.6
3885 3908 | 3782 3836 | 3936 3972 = -0.134 mag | 16.1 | 17.1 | 14.5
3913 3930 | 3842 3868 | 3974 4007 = 0.216 mag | 15.9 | 16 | 23.5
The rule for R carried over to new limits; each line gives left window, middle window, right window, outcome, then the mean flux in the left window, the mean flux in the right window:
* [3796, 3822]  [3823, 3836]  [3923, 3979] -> 5.23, 17.4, 13.6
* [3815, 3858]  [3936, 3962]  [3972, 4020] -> 5.18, 13.1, 23.8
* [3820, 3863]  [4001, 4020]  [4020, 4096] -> -2.68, 13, 25.5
